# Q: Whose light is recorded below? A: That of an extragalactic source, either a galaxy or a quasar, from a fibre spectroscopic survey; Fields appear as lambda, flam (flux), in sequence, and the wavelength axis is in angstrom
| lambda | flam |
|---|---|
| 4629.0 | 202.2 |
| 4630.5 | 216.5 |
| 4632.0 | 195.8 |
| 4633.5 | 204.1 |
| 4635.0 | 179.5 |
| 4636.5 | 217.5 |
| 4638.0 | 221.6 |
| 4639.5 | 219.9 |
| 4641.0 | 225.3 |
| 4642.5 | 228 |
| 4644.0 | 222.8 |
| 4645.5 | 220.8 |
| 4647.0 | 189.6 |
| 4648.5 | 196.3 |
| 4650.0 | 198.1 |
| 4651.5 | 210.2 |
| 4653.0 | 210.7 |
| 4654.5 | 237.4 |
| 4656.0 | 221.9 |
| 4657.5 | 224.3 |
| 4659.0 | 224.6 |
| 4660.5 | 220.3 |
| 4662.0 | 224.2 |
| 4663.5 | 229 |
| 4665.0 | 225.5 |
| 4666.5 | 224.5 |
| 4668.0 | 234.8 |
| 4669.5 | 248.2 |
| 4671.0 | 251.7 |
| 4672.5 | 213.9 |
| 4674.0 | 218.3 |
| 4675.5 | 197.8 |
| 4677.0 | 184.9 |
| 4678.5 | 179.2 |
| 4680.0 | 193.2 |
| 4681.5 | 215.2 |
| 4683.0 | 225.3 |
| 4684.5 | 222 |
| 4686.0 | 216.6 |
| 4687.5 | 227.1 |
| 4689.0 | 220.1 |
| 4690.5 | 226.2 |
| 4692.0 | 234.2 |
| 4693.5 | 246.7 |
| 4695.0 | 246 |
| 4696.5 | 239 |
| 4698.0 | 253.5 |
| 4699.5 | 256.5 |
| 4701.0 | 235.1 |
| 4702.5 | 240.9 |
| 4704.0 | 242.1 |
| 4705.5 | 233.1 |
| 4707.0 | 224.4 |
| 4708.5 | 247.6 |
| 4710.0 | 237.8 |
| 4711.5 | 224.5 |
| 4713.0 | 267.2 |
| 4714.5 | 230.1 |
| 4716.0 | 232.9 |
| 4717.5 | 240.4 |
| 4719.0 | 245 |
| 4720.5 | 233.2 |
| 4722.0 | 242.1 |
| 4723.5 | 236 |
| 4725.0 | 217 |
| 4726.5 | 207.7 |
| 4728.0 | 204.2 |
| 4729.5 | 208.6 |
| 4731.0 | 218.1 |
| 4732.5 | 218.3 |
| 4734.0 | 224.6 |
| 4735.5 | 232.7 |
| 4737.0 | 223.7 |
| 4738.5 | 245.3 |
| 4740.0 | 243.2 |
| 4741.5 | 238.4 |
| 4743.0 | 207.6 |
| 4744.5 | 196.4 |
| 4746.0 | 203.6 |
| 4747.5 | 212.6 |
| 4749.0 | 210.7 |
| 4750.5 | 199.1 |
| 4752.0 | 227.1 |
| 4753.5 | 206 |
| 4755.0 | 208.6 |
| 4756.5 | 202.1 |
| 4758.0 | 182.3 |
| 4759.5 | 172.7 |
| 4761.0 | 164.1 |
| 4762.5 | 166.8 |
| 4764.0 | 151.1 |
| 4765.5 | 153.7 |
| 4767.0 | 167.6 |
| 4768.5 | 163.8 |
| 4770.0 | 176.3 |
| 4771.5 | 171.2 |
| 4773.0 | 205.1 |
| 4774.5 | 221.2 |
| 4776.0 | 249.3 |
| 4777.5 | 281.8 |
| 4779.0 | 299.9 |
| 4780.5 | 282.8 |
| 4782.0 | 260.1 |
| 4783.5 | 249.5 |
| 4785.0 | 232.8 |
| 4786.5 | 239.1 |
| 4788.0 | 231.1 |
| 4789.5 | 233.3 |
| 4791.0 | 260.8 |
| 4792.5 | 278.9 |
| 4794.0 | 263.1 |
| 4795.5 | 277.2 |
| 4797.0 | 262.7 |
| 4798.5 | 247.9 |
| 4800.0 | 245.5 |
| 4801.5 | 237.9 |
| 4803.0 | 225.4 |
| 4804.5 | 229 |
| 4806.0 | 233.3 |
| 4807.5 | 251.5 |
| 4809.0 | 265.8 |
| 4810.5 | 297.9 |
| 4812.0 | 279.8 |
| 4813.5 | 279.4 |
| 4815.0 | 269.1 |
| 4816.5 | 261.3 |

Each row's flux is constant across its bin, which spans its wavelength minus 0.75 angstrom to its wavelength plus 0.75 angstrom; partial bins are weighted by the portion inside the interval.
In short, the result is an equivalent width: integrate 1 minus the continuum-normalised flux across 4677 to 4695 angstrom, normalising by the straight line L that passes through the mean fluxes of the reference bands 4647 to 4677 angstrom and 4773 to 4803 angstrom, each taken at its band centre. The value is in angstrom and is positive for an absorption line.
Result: 0.6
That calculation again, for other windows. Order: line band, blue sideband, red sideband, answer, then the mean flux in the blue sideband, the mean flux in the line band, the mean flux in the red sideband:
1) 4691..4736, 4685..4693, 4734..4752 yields -2.21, 225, 234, 220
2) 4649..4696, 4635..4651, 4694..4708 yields 1.24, 212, 221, 241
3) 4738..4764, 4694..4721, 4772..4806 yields 4.47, 241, 203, 250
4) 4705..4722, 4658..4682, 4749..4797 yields -1.53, 218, 238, 219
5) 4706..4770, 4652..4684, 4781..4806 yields 6.11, 219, 212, 248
